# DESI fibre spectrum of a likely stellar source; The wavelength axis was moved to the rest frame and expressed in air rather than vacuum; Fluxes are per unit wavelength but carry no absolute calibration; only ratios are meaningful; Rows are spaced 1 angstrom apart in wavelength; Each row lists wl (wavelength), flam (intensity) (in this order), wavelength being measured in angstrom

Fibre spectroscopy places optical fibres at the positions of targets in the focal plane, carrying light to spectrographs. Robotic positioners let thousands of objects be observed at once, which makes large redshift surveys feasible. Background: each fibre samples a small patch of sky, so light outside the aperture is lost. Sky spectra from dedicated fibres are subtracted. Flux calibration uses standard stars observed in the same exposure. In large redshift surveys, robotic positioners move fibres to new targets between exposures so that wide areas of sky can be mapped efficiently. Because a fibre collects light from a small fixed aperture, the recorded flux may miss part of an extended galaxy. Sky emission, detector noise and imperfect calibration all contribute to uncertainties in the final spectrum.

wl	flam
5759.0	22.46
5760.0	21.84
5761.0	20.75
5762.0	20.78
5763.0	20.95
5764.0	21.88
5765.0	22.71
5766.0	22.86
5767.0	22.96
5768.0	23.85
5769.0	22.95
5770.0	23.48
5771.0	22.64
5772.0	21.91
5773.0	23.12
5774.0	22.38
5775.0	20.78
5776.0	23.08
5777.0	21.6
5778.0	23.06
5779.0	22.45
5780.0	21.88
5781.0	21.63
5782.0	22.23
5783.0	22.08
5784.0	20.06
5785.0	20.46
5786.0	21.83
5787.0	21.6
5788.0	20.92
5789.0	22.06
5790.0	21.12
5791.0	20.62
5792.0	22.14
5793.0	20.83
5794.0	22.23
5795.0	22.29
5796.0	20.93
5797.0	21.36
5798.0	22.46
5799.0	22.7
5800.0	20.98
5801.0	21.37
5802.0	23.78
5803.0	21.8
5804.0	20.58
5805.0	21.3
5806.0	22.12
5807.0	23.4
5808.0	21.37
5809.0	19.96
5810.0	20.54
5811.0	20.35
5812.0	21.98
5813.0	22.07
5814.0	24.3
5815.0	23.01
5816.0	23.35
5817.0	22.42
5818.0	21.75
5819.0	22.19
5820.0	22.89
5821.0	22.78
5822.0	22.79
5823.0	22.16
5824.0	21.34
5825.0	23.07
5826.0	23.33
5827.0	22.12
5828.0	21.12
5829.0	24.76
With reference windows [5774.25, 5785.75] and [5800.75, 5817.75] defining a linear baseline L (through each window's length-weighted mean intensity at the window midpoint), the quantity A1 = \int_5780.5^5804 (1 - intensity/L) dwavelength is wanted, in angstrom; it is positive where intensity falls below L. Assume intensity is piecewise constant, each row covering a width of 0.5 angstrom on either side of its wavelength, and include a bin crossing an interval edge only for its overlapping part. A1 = 0.3 angstrom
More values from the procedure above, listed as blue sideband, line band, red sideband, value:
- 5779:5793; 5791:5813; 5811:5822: 0.4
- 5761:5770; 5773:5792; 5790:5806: 0.3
